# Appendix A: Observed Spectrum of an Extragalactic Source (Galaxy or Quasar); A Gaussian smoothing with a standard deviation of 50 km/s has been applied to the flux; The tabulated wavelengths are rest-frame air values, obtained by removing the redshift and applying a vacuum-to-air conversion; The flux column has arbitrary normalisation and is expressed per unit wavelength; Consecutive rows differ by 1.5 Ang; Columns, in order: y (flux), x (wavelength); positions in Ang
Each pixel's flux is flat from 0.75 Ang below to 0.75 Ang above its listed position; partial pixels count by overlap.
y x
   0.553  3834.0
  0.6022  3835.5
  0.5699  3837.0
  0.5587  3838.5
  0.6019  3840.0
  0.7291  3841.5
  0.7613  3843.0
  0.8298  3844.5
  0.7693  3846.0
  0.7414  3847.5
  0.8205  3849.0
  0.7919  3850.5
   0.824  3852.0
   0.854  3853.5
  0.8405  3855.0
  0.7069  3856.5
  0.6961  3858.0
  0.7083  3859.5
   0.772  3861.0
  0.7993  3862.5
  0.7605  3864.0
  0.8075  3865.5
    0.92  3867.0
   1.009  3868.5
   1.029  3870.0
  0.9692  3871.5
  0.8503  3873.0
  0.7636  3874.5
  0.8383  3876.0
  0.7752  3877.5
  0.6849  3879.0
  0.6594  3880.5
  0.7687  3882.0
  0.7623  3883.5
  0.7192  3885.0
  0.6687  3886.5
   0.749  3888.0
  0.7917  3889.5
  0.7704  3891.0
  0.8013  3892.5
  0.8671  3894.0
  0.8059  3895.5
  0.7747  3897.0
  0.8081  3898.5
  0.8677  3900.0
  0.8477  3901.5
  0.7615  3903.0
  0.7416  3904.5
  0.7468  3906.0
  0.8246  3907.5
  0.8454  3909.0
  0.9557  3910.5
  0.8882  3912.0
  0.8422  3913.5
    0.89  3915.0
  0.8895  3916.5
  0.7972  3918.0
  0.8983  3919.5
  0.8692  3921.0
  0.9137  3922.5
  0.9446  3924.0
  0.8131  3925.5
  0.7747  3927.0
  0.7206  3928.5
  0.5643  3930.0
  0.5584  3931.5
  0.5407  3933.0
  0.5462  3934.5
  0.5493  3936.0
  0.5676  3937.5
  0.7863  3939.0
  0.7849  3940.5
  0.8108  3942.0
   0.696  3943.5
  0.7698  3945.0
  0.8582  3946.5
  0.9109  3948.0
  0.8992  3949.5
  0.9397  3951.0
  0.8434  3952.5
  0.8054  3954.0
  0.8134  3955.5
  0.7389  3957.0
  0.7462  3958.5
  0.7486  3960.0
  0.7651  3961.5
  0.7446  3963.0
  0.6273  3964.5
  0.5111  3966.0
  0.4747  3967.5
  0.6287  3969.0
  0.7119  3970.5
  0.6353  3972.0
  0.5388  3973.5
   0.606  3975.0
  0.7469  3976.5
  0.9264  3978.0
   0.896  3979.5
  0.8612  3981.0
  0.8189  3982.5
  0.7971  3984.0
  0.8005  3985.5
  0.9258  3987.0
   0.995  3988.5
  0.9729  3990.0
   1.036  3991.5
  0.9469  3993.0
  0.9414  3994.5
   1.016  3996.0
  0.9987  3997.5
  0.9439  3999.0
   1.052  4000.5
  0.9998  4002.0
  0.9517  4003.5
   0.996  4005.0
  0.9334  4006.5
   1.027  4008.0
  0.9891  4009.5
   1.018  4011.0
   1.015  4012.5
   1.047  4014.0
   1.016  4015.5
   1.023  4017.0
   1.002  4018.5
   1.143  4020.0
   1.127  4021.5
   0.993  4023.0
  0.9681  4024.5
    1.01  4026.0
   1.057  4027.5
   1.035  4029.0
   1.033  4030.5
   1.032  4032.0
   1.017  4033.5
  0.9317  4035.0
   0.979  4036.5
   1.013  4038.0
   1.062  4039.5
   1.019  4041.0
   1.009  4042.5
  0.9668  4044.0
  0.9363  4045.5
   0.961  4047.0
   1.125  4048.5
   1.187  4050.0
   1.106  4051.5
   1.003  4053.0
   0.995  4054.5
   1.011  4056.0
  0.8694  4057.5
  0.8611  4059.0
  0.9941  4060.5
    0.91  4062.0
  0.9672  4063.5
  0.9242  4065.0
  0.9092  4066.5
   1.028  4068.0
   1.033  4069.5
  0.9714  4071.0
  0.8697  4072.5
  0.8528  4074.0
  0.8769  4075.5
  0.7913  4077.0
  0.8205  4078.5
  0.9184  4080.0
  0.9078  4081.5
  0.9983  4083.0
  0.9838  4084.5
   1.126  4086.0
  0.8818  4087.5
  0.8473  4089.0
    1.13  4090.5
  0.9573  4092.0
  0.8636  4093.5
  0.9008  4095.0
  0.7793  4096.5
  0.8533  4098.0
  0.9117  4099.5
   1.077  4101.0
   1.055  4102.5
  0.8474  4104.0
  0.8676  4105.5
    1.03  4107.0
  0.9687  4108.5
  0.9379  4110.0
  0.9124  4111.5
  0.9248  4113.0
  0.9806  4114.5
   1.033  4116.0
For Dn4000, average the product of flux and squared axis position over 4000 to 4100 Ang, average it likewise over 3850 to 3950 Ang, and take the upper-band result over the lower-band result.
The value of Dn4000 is 1.3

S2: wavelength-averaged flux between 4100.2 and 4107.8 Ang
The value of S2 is 0.975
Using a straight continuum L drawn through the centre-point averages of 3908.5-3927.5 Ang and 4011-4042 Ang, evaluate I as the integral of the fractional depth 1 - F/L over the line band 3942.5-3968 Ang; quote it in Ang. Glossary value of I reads 4.5 Ang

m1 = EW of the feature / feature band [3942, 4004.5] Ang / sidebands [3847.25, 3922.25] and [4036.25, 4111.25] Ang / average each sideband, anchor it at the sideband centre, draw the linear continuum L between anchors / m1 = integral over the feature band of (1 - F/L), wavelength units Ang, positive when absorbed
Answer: 4.3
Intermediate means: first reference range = 0.813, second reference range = 0.957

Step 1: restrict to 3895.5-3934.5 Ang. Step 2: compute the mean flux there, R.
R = 0.798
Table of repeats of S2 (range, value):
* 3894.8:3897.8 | 0.79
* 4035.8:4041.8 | 1.02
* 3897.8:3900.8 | 0.839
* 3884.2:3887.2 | 0.696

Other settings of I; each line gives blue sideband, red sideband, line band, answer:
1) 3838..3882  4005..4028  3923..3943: 4.6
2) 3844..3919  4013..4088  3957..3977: 5.4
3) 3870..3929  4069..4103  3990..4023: -4.8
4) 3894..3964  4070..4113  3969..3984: 1.5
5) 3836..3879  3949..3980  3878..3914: -1.1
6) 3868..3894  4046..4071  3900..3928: -0.3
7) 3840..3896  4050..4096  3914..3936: 2.0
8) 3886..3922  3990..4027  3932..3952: 3.4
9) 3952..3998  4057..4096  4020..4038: -3.2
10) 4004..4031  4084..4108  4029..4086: 0.6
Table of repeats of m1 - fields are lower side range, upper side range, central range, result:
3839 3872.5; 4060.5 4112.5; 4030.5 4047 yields -1.6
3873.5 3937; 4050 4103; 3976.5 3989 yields -0.2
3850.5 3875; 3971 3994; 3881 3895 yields 1.1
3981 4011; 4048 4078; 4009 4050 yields -2.8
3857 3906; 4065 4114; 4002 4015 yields -1.7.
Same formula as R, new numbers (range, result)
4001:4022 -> 1.02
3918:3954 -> 0.765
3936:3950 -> 0.772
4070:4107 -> 0.923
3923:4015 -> 0.814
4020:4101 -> 0.971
